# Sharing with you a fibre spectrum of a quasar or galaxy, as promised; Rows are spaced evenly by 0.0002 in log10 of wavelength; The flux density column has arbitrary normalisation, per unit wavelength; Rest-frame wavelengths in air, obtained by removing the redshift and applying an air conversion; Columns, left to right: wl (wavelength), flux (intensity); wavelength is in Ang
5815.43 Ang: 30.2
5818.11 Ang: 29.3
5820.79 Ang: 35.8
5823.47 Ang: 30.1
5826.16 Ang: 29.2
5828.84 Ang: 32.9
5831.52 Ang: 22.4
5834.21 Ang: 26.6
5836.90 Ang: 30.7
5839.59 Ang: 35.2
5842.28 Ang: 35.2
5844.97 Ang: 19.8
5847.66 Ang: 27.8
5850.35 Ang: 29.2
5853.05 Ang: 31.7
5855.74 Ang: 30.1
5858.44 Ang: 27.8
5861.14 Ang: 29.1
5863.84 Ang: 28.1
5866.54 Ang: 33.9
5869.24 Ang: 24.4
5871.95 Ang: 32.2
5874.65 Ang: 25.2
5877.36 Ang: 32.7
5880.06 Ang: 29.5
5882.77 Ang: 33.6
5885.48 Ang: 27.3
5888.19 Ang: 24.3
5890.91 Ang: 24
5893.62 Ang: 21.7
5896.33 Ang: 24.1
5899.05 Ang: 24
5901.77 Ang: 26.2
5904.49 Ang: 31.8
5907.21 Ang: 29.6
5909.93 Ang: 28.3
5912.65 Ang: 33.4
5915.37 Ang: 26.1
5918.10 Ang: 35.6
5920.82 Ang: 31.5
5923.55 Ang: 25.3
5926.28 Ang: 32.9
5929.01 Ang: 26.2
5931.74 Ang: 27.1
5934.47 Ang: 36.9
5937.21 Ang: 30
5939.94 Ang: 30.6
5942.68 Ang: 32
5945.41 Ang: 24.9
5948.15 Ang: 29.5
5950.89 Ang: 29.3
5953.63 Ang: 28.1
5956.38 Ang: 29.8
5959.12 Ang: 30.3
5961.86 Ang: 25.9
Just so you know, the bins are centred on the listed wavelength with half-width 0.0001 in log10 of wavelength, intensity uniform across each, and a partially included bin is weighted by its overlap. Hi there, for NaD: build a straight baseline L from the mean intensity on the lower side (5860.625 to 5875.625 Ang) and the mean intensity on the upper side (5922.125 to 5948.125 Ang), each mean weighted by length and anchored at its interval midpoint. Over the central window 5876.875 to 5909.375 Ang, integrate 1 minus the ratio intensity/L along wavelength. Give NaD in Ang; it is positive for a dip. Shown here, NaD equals 2.1 Ang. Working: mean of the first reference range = 28.9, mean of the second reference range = 29.5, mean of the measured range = 27.3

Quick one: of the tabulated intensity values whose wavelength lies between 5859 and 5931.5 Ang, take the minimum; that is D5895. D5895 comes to 21.7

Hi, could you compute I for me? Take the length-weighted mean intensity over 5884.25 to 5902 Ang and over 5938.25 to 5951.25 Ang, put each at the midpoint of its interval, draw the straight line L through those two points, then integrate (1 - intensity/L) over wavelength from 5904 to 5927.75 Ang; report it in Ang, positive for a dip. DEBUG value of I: -3.5 Ang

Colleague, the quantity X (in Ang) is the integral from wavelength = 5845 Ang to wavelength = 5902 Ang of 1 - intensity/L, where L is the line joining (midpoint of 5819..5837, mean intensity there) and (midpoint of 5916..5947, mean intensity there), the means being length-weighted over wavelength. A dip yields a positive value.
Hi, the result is 3.9 Ang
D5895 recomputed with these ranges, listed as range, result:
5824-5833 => 22.4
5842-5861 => 19.8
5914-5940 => 25.3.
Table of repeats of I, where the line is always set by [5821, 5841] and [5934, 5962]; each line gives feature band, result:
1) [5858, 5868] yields 0.0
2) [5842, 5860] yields 0.9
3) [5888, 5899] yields 2.3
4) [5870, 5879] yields 0.1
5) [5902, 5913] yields -0.1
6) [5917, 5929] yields -0.4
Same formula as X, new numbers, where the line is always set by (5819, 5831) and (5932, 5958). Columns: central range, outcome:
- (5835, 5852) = 0.8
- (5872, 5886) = 0.3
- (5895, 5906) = 1.4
